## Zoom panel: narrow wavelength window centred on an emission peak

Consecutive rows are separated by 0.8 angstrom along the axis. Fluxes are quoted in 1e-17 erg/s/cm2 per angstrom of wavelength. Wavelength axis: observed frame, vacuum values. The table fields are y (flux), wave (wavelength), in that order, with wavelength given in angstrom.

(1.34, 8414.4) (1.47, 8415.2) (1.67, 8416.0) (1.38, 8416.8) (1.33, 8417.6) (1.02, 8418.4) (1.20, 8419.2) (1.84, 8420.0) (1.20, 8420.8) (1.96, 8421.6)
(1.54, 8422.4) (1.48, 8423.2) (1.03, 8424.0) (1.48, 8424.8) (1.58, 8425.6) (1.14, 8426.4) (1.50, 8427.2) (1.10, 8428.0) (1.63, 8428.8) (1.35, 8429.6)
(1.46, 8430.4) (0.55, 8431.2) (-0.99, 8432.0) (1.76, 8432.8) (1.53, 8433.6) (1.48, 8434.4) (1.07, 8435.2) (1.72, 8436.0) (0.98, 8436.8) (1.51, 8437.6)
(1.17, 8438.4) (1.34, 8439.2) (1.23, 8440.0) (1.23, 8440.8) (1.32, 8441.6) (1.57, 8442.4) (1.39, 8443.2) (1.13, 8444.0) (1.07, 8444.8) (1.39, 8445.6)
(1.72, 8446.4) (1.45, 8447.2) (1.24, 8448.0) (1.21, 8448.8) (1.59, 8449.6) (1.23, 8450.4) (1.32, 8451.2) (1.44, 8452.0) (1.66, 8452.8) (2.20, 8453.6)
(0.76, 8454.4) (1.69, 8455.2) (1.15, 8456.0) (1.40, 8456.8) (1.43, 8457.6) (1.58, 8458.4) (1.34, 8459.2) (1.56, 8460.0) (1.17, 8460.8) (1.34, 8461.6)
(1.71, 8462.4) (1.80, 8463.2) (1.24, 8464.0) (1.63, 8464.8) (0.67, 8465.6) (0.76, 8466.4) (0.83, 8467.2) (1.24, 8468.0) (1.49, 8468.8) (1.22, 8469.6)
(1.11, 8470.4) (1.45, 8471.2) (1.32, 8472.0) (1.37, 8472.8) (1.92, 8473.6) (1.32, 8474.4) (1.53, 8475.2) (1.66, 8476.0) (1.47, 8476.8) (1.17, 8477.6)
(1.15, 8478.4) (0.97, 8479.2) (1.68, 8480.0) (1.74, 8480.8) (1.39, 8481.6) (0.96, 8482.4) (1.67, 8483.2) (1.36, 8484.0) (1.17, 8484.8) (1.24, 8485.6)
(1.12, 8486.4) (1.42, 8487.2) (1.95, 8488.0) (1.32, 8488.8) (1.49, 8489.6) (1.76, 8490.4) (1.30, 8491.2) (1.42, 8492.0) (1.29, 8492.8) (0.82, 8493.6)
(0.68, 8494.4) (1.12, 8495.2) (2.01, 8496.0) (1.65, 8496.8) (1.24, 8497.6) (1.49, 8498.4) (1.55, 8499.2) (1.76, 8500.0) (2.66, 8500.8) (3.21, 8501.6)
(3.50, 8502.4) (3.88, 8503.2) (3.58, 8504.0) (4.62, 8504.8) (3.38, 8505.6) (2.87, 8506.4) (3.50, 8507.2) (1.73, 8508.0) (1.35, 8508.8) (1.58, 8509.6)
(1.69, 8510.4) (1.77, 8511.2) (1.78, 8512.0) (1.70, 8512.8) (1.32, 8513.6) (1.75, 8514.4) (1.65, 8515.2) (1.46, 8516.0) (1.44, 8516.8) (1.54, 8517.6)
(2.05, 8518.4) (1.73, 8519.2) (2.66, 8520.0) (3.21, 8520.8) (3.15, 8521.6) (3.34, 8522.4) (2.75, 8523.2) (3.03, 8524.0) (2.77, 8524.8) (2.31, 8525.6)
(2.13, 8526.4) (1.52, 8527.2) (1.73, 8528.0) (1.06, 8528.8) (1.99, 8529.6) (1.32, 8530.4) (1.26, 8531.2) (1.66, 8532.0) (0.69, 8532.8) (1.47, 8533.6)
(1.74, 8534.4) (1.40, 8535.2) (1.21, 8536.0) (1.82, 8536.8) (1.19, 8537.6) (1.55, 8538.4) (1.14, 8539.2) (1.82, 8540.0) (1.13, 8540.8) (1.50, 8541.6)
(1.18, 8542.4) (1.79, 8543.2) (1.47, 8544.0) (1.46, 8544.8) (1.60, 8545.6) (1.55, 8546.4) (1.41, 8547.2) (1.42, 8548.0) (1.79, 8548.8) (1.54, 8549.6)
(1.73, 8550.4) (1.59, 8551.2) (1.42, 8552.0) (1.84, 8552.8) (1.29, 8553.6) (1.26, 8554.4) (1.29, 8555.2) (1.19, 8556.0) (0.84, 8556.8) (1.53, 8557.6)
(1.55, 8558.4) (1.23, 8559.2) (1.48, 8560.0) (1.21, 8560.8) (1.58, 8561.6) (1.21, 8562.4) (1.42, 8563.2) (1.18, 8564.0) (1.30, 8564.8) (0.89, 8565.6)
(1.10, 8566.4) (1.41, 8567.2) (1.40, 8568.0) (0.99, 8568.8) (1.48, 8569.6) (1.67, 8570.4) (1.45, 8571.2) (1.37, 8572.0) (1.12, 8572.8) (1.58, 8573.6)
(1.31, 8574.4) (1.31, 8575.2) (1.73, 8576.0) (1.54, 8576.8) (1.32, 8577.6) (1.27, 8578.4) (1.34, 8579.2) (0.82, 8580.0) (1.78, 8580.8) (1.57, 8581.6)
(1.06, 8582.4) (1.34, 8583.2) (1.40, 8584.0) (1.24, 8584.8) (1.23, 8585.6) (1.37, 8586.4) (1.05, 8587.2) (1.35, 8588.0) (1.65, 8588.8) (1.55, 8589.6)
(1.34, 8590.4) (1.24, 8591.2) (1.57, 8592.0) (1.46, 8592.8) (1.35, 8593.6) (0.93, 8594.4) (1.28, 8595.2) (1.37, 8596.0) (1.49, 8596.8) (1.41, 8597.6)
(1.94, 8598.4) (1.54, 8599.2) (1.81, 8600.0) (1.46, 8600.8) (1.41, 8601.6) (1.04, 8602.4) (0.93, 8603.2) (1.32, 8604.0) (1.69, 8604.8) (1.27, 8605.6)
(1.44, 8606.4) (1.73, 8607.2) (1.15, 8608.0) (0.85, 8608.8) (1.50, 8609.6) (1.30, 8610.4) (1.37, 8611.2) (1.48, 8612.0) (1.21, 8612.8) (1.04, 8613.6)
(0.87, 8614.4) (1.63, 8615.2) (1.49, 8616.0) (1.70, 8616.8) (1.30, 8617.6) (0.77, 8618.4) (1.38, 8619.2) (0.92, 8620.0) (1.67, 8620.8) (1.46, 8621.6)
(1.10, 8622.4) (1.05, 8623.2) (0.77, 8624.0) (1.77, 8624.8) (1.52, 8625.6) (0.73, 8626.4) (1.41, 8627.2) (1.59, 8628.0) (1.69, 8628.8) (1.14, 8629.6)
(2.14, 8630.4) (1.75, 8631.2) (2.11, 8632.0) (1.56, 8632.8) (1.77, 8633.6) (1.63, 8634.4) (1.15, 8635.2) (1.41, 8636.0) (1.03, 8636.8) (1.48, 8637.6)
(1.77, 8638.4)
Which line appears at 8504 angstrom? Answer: [S II]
